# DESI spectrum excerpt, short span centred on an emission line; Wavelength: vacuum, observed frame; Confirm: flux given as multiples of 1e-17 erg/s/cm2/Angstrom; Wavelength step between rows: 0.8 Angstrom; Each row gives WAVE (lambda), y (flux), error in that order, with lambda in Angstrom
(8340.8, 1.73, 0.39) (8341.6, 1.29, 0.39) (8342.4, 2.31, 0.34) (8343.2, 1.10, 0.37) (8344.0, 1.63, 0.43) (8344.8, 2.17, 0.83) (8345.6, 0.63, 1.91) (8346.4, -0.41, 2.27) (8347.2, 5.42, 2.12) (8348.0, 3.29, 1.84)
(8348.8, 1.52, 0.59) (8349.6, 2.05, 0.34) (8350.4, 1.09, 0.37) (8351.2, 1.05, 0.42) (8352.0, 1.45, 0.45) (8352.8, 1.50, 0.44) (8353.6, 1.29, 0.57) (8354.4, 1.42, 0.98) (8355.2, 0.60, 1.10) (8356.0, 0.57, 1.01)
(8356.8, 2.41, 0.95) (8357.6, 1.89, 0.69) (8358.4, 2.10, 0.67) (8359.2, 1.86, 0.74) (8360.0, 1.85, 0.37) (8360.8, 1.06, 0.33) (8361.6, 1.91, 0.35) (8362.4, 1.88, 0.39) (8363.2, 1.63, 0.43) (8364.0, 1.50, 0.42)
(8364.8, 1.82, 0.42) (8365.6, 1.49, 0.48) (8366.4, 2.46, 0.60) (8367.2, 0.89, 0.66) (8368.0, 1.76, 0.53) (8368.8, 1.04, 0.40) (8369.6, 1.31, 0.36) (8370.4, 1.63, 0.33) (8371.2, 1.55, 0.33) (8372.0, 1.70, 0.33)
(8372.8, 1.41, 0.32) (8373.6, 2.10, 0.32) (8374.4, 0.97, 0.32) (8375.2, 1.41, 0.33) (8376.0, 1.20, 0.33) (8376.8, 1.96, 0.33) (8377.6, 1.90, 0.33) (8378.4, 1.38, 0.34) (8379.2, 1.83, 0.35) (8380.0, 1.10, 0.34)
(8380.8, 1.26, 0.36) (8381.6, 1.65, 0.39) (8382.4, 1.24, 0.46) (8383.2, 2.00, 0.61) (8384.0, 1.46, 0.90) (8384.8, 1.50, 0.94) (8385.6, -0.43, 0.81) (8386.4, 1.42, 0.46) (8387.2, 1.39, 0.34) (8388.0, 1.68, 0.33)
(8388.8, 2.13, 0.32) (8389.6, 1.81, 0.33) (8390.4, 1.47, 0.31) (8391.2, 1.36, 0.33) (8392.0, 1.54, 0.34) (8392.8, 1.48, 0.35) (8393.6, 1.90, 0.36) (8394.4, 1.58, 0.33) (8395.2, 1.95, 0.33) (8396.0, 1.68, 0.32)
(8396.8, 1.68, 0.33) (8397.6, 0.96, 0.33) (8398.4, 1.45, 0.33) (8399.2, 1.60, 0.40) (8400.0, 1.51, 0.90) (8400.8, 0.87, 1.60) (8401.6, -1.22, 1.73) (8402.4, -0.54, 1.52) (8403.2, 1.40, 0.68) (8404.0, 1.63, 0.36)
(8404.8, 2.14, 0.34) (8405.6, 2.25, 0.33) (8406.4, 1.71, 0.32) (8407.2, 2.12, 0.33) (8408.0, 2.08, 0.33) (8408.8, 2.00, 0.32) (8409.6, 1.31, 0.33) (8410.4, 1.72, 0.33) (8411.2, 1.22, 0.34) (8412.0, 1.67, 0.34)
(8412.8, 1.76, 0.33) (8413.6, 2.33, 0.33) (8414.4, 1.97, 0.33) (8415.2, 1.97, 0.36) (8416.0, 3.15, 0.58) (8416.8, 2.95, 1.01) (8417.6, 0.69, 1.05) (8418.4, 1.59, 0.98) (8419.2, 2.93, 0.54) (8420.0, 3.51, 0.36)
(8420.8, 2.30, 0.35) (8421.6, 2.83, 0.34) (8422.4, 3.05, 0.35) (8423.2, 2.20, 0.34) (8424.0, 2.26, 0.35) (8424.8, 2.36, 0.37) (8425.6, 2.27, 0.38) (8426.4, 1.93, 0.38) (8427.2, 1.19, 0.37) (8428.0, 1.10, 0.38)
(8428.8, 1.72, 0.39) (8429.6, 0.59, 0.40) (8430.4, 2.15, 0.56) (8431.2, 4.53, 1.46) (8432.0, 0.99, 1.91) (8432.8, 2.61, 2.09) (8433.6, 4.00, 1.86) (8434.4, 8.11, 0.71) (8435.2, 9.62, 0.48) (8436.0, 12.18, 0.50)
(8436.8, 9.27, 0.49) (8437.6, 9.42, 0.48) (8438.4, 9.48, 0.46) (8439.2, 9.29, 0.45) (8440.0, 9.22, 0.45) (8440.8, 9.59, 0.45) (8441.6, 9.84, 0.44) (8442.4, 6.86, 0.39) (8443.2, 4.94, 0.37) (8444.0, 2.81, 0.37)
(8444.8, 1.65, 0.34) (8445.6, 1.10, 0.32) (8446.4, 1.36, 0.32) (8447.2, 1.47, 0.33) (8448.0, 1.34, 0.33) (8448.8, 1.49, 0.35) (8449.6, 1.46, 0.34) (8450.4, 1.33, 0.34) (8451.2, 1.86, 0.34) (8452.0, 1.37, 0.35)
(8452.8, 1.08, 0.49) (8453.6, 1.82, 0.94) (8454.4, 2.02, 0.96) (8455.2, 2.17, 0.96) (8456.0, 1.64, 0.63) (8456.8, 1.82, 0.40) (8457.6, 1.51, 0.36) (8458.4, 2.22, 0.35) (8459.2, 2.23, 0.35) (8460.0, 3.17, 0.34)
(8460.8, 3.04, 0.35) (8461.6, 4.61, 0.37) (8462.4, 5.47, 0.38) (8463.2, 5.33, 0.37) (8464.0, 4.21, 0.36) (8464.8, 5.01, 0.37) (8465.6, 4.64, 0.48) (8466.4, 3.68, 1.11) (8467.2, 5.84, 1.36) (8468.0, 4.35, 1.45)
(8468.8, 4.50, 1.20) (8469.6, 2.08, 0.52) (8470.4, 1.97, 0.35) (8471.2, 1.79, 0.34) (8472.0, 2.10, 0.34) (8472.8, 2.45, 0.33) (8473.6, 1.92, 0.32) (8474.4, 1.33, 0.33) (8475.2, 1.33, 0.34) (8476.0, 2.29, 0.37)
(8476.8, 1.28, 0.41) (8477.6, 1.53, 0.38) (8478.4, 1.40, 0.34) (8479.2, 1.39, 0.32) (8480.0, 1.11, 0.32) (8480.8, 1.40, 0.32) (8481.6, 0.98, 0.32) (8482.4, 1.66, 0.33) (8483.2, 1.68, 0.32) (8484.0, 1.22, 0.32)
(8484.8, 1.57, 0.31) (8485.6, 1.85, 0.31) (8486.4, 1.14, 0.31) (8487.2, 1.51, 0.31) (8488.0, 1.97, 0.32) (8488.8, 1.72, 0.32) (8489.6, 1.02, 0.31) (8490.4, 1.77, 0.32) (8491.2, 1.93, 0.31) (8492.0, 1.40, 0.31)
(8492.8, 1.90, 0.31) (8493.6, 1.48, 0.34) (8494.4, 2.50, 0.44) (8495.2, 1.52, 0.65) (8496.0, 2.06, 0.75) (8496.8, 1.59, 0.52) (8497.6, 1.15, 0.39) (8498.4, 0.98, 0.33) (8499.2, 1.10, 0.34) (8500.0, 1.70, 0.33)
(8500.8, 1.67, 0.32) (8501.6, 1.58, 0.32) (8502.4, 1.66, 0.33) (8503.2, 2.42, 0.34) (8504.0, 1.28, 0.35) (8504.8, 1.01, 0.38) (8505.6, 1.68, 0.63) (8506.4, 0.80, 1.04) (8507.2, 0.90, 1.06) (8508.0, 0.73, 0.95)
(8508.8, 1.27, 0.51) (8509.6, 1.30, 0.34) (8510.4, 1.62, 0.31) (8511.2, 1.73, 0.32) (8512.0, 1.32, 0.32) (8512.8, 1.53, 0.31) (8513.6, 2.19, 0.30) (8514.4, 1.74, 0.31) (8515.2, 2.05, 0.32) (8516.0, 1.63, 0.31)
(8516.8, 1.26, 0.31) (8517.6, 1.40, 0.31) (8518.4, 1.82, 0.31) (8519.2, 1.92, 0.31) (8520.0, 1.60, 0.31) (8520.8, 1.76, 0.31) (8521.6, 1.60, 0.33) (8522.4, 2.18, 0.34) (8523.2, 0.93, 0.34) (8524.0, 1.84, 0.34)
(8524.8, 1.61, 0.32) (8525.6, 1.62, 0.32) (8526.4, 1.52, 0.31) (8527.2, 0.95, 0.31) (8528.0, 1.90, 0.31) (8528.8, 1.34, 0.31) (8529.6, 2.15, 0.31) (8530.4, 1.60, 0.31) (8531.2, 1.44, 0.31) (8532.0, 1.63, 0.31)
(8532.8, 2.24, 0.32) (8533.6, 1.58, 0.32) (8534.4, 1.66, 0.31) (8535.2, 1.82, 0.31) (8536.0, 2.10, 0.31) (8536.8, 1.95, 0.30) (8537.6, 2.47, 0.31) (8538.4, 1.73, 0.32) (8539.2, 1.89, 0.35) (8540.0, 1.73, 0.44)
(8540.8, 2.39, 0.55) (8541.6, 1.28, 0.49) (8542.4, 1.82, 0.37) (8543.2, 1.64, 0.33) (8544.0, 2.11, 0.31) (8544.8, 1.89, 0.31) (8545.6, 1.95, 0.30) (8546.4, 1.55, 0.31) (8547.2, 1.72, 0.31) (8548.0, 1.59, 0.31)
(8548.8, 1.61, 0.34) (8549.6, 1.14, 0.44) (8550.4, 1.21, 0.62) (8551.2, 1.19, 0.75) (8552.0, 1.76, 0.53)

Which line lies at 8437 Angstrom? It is Halpha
